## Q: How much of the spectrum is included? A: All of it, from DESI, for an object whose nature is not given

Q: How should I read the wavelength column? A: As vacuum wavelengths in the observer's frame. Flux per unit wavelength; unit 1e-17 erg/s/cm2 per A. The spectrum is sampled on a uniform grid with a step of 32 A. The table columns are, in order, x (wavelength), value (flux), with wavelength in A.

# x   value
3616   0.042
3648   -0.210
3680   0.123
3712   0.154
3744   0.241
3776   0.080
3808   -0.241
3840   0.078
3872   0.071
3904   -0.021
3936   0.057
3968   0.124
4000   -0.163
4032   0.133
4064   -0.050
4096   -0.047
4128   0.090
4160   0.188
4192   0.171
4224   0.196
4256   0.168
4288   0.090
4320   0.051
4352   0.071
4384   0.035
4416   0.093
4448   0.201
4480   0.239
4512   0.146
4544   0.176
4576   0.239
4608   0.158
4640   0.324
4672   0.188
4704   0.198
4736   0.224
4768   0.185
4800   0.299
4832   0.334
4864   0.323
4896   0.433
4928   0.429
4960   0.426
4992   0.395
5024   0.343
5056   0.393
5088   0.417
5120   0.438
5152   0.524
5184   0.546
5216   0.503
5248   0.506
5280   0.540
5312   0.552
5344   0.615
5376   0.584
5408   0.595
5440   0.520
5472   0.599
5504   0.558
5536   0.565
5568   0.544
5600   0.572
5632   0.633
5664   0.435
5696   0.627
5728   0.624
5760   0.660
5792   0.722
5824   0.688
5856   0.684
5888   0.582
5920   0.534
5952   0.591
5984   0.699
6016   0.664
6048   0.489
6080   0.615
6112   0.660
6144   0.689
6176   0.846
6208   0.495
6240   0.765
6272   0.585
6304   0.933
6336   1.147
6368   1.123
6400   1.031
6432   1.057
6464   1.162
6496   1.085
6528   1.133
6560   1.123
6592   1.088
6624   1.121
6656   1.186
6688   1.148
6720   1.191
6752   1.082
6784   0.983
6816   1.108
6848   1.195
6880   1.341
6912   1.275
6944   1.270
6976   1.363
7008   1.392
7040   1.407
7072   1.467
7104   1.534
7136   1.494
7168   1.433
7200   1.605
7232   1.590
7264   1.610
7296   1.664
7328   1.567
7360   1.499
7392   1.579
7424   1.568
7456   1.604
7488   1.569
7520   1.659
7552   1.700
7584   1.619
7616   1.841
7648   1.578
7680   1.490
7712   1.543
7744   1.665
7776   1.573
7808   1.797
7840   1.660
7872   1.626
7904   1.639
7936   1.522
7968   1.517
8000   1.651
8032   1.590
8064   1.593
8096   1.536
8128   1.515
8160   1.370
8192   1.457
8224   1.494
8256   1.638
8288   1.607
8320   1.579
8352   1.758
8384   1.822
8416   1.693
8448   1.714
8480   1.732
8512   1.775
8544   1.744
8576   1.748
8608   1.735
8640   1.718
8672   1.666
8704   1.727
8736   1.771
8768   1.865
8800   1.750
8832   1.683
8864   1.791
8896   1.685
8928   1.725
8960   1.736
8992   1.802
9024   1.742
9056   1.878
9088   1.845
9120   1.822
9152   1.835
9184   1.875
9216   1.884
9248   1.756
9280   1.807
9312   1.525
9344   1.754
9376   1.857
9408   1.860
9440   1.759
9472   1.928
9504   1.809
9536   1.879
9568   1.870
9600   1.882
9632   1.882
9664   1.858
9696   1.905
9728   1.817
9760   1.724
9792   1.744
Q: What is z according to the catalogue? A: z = 0.579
